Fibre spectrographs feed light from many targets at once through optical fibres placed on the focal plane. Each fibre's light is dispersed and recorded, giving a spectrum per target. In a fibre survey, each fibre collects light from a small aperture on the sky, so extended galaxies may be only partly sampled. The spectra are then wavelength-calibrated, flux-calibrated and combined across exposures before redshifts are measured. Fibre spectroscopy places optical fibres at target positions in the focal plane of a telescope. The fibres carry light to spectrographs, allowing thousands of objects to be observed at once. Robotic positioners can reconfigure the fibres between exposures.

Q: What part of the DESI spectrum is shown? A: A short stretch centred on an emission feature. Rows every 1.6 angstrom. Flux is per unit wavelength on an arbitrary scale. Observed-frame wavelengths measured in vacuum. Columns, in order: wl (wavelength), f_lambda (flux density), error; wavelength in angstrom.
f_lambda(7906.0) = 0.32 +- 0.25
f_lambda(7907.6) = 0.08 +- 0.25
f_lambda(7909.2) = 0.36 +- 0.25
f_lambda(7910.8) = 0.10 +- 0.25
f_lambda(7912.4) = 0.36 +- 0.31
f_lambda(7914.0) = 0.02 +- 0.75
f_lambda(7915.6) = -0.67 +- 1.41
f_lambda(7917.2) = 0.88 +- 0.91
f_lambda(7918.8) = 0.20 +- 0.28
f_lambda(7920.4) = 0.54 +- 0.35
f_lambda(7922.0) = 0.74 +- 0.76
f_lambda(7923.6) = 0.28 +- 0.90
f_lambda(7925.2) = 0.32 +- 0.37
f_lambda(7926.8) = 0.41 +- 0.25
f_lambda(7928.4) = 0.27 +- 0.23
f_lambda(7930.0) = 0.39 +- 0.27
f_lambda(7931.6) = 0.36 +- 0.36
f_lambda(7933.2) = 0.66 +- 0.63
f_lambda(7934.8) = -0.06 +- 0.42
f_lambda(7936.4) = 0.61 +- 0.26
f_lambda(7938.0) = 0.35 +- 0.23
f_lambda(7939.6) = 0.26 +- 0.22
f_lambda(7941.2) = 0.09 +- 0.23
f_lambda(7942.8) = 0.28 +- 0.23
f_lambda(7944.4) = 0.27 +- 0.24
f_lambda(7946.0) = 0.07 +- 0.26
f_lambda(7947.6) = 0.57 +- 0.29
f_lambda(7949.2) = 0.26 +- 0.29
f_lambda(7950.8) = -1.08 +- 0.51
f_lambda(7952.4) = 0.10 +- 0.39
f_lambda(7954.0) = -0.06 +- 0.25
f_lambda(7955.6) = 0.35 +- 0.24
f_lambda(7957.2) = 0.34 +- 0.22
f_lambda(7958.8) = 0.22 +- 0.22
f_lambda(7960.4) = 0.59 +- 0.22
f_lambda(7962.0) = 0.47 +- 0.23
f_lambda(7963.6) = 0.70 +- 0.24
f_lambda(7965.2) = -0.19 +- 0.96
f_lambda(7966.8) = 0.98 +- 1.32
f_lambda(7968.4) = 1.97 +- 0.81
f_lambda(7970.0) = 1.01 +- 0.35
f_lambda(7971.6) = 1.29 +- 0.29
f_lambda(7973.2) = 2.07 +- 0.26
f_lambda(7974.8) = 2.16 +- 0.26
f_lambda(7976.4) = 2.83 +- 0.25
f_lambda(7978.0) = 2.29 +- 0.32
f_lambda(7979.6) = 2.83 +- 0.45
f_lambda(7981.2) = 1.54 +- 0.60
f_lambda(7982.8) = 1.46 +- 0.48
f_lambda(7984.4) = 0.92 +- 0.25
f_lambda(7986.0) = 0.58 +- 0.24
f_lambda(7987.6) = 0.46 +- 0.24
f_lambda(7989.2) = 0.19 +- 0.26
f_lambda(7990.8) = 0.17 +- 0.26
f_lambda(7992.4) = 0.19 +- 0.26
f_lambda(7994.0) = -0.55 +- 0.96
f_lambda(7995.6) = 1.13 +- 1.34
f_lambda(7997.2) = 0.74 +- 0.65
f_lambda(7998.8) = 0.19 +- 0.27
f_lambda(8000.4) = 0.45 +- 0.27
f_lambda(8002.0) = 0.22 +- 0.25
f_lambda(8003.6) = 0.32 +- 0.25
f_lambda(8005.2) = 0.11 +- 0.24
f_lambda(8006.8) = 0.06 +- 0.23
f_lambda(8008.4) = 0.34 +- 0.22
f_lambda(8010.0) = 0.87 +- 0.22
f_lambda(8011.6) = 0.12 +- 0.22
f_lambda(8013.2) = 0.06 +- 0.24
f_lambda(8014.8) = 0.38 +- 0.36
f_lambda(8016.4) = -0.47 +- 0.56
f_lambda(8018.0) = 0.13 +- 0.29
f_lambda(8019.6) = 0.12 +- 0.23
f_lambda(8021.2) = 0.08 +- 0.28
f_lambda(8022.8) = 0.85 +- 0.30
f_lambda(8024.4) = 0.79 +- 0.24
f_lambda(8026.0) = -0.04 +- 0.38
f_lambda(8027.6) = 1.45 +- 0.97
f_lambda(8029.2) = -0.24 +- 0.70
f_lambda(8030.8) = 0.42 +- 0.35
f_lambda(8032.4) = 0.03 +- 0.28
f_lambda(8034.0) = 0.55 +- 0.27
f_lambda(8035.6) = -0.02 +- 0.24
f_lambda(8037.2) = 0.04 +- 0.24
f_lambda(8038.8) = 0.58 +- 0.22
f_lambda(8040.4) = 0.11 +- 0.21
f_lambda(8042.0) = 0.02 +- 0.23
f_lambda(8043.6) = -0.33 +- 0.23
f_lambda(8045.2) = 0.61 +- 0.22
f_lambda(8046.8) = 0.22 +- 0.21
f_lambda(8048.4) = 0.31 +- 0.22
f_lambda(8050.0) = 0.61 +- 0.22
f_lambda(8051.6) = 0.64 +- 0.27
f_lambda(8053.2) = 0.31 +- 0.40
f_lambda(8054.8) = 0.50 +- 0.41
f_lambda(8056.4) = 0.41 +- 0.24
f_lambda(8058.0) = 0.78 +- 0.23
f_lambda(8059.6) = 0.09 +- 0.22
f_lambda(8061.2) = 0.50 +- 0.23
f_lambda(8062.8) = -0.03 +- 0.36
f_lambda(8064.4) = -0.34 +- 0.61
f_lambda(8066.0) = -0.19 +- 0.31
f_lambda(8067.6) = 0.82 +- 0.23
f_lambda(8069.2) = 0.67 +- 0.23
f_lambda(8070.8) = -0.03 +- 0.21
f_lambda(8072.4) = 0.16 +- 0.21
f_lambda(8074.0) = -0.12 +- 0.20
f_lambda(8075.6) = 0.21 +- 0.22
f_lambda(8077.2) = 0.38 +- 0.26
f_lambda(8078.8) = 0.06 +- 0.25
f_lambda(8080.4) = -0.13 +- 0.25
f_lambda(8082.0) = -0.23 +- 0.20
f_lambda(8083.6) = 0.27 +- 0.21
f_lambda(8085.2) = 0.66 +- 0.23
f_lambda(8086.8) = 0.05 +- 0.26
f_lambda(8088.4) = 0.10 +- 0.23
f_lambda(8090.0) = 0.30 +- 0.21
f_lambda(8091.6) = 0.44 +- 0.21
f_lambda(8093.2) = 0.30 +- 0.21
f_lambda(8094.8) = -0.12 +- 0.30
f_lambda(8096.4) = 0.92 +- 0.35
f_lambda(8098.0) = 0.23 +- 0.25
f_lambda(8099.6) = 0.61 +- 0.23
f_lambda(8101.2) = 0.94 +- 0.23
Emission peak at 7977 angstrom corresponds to [O II] 3727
